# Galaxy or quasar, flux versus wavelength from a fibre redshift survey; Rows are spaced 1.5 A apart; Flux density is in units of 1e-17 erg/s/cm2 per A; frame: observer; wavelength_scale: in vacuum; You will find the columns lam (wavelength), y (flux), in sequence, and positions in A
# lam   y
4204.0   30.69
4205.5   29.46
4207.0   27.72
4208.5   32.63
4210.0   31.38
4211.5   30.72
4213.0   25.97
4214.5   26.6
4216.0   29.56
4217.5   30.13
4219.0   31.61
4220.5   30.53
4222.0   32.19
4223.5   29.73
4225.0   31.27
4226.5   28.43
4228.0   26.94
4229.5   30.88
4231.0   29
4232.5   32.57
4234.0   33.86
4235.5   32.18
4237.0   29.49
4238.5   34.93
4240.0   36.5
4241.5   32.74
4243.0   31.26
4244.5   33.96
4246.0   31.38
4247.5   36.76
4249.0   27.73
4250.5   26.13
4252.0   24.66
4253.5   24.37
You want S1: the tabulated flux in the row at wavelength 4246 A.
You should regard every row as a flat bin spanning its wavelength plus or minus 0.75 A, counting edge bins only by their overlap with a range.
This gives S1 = 31.38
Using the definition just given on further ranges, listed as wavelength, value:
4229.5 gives 30.88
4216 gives 29.56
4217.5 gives 30.13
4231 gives 29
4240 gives 36.5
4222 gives 32.19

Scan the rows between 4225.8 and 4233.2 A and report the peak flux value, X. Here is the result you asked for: 32.57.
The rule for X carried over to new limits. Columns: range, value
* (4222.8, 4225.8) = 31.27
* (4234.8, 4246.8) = 36.5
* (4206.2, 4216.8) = 32.63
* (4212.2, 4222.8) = 32.19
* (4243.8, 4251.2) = 36.76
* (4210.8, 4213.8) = 30.72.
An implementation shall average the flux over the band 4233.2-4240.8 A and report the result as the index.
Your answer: 33.4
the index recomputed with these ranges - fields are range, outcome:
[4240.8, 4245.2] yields 32.6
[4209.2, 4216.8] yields 28.9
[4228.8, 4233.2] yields 30.8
